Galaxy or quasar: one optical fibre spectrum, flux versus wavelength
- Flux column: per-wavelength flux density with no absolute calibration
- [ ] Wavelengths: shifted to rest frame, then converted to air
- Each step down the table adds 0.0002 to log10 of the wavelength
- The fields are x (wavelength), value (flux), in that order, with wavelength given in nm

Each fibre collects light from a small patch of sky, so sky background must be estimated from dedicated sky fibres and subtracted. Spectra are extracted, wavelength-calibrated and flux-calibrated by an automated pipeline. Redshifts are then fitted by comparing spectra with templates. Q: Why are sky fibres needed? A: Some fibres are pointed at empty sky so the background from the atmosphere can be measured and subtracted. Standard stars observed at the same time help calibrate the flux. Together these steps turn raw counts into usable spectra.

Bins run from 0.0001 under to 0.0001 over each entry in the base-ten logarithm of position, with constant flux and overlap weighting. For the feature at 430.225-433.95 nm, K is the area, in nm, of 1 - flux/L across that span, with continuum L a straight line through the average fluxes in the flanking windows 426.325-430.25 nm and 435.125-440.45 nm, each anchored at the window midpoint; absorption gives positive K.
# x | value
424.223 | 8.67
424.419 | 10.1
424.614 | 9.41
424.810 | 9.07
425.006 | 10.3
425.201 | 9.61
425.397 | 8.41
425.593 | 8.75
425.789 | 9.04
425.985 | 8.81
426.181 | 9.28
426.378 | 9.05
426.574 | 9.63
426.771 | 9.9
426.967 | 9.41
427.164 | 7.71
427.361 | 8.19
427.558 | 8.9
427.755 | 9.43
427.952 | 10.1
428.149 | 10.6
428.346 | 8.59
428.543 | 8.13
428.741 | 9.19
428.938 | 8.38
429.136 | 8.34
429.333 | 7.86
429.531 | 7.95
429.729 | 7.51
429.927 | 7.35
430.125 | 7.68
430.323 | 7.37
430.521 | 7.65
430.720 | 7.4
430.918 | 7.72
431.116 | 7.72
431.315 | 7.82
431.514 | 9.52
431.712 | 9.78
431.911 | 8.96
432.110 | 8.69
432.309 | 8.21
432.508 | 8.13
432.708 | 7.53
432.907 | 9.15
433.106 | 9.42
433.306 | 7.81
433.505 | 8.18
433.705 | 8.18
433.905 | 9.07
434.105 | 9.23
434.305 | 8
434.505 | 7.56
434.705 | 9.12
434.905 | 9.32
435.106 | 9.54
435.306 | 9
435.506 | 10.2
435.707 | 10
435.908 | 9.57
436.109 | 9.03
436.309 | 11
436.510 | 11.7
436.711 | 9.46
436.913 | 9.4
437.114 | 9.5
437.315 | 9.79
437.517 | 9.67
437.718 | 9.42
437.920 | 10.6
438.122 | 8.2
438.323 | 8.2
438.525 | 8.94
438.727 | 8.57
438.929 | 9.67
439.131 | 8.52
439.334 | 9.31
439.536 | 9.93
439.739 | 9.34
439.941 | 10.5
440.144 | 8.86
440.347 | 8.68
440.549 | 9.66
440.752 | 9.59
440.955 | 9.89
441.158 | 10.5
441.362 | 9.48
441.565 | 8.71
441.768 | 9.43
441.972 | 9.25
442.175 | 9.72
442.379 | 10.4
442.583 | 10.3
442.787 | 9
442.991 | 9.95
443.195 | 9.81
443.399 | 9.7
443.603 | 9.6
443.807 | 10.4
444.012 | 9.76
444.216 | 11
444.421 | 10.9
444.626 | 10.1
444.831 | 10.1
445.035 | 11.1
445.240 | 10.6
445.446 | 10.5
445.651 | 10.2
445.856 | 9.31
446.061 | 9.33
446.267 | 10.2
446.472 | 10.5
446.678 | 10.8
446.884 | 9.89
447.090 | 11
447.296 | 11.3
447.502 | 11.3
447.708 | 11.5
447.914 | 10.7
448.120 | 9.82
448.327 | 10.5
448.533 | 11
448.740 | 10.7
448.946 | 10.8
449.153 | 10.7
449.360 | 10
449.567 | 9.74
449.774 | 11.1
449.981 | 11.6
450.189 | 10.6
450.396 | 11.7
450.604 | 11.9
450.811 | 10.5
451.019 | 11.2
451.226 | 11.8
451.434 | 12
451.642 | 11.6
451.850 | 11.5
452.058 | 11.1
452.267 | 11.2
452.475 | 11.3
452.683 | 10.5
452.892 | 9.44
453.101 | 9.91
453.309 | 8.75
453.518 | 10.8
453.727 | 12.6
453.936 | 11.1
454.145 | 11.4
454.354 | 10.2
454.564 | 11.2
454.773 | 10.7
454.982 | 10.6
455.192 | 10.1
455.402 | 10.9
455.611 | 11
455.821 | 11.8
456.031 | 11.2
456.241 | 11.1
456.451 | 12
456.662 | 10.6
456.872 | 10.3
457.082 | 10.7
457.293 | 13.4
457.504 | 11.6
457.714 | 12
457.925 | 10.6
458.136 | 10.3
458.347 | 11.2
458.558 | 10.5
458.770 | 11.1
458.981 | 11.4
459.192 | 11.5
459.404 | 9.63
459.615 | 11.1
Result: 0.29 nm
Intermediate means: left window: 8.68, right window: 9.5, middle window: 8.32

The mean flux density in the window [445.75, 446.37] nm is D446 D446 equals 9.63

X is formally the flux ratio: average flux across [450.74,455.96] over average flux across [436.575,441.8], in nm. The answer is 1.16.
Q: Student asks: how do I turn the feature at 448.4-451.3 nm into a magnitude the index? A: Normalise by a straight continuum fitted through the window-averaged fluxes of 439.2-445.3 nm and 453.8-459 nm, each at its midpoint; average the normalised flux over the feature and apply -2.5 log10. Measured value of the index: -0.04 mag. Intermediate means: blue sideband 9.84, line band 10.9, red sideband 11.1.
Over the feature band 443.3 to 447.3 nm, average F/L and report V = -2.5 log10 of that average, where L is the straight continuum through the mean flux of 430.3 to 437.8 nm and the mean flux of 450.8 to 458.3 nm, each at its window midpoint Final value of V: -0.02 mag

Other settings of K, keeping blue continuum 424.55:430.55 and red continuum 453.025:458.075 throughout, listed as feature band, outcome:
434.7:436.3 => -0.03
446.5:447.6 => -0.05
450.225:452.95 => -0.13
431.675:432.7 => 0.06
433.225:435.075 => 0.15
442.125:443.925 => 0.02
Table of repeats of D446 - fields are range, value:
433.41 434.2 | 8.66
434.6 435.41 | 9.25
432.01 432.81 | 8.14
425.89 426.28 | 9.04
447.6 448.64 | 10.7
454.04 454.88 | 10.9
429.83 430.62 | 7.52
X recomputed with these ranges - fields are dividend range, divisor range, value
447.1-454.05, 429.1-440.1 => 1.23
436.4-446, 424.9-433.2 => 1.13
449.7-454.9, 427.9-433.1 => 1.32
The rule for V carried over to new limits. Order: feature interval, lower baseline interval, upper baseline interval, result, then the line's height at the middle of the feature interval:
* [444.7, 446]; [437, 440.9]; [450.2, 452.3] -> 0.01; 10.4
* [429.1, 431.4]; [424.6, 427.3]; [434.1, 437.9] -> 0.21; 9.31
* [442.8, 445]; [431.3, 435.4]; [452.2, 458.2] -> -0.04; 9.78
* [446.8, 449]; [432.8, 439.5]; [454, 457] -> -0.05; 10.3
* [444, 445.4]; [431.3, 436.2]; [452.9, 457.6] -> -0.07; 9.93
